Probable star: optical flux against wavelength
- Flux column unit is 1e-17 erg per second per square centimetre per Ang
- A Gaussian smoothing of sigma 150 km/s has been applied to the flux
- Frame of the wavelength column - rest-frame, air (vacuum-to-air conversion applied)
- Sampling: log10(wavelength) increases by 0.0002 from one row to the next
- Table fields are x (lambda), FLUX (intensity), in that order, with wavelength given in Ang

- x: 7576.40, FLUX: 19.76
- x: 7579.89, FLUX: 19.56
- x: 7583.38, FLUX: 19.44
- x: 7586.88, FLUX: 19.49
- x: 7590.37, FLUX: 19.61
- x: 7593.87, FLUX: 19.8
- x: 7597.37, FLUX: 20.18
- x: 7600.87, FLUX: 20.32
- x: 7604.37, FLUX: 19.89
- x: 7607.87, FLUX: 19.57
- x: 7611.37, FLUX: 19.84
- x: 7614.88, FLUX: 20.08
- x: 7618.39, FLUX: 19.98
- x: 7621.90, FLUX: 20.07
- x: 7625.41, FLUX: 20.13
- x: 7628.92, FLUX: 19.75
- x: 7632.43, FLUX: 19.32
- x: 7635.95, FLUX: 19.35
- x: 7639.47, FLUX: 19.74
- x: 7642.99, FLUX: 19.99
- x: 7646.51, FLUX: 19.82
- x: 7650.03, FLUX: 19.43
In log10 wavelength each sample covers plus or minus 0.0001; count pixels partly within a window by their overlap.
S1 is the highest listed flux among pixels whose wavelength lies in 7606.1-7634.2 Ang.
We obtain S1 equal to 20.13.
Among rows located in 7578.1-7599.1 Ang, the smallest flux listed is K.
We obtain 19.44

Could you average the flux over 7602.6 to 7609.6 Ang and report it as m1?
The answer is 19.7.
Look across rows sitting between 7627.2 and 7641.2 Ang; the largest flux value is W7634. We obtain 19.75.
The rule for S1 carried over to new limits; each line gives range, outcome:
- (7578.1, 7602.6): 20.32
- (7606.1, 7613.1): 19.84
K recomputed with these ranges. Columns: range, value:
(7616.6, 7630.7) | 19.75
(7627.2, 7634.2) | 19.32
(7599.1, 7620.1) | 19.57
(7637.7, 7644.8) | 19.74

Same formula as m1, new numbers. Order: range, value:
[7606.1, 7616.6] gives 19.8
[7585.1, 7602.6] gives 19.9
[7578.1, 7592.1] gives 19.5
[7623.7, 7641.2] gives 19.7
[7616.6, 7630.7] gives 20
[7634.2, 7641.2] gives 19.5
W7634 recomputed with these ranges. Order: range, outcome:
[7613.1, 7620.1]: 20.08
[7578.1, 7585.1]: 19.56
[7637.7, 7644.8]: 19.99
